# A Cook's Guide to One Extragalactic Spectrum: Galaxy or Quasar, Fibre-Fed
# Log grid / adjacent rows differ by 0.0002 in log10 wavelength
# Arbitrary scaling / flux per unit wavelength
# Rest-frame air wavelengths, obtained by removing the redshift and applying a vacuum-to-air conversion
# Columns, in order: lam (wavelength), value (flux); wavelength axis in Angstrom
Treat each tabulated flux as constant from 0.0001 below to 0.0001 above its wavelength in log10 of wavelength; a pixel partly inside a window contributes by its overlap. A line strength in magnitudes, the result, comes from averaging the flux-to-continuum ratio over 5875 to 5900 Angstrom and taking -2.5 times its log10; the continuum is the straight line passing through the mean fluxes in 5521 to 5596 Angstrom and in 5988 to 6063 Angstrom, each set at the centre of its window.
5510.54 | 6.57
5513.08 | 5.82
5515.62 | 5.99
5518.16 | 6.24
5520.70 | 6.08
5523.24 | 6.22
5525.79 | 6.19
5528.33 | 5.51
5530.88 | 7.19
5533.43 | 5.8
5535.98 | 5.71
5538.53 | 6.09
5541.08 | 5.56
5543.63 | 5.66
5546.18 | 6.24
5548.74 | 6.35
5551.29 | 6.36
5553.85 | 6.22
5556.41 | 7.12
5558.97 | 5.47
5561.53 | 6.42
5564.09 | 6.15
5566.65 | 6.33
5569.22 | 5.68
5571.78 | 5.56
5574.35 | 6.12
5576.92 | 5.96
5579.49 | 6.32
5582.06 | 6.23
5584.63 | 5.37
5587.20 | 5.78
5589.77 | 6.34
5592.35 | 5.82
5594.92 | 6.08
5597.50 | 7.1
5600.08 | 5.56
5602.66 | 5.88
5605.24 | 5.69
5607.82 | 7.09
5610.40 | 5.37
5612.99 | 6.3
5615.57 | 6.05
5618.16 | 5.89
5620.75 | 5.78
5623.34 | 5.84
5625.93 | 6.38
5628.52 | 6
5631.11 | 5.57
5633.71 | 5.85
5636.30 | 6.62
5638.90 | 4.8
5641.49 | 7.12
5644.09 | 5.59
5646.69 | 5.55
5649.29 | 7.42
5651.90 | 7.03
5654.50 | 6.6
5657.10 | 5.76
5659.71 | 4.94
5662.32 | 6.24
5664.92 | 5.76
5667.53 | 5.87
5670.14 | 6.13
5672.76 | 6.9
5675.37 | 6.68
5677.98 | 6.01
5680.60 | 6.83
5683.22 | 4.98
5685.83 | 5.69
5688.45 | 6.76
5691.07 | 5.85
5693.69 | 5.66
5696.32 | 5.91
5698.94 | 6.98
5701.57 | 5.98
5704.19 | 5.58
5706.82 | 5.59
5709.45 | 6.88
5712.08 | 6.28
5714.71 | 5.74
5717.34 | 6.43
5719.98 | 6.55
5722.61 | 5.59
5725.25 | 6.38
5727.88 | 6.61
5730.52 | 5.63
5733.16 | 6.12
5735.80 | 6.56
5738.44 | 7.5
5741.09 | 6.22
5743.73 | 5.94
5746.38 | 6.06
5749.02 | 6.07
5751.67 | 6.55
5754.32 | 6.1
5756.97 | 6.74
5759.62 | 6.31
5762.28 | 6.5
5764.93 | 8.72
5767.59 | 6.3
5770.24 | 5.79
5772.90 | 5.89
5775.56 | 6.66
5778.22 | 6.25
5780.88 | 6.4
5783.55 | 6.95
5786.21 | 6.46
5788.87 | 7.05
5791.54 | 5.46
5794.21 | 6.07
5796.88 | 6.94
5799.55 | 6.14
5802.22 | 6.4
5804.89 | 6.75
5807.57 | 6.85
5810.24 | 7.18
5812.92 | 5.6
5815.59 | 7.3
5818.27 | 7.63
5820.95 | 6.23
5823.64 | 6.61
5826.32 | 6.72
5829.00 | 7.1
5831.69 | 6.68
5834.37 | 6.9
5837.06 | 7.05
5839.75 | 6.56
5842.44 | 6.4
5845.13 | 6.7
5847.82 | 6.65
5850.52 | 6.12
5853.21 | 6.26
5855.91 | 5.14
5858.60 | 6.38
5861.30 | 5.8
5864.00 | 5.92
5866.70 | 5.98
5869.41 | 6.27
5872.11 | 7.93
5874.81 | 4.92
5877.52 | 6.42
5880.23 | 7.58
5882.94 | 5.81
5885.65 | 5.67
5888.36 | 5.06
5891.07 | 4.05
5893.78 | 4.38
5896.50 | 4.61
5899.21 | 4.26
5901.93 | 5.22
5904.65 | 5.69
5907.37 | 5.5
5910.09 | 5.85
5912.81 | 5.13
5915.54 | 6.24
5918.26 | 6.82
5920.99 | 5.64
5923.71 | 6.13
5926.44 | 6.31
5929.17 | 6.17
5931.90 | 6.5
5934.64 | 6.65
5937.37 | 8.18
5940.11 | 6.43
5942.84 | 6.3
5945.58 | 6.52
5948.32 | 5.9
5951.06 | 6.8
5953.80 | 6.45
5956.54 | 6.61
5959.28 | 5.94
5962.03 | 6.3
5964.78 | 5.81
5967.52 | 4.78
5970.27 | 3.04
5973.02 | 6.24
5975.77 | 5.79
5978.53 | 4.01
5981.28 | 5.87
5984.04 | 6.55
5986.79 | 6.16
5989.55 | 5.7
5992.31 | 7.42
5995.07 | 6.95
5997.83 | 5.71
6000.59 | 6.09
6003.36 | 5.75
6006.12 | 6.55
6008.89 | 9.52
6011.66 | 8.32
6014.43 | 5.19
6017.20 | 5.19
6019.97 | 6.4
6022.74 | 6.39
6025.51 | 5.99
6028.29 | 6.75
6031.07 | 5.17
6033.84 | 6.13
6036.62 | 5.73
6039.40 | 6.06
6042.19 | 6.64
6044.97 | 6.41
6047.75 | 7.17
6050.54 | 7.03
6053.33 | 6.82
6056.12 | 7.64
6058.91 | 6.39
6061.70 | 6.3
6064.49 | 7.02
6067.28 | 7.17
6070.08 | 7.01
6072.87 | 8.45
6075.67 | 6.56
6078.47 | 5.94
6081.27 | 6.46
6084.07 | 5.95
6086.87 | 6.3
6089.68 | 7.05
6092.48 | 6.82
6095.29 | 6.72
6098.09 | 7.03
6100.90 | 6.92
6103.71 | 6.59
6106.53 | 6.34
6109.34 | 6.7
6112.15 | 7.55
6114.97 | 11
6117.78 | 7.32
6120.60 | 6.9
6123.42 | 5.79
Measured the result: 0.195 mag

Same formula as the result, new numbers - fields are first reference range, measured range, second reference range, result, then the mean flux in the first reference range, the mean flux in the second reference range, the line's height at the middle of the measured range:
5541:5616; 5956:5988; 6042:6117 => 0.215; 6.08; 6.97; 6.78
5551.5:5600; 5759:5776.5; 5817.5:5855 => -0.016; 6.11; 6.65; 6.51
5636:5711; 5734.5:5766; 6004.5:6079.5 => -0.060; 6.12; 6.67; 6.23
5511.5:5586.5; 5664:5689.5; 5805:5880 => 0.018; 6.07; 6.51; 6.26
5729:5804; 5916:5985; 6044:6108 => 0.098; 6.42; 6.79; 6.64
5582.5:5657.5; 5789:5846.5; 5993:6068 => -0.057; 6.08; 6.54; 6.3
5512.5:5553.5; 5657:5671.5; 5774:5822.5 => 0.095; 6.07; 6.57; 6.32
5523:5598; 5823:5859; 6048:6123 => 0.007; 6.09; 6.99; 6.57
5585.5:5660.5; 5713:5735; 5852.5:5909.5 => -0.043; 6.07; 5.65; 5.9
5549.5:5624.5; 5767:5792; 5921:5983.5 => -0.054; 6.07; 6.03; 6.05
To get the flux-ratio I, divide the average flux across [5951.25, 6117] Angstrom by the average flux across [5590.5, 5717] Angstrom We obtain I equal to 1.07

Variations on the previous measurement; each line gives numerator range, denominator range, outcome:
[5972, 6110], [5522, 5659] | 1.07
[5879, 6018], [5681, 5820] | 0.94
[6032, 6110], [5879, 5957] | 1.13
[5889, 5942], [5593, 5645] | 0.96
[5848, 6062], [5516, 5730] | 1.00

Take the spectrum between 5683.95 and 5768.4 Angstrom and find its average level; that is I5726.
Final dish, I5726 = 6.3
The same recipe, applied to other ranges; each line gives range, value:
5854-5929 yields 5.74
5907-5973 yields 6.09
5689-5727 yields 6.12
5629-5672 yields 6.06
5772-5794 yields 6.38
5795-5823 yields 6.69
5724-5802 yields 6.43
